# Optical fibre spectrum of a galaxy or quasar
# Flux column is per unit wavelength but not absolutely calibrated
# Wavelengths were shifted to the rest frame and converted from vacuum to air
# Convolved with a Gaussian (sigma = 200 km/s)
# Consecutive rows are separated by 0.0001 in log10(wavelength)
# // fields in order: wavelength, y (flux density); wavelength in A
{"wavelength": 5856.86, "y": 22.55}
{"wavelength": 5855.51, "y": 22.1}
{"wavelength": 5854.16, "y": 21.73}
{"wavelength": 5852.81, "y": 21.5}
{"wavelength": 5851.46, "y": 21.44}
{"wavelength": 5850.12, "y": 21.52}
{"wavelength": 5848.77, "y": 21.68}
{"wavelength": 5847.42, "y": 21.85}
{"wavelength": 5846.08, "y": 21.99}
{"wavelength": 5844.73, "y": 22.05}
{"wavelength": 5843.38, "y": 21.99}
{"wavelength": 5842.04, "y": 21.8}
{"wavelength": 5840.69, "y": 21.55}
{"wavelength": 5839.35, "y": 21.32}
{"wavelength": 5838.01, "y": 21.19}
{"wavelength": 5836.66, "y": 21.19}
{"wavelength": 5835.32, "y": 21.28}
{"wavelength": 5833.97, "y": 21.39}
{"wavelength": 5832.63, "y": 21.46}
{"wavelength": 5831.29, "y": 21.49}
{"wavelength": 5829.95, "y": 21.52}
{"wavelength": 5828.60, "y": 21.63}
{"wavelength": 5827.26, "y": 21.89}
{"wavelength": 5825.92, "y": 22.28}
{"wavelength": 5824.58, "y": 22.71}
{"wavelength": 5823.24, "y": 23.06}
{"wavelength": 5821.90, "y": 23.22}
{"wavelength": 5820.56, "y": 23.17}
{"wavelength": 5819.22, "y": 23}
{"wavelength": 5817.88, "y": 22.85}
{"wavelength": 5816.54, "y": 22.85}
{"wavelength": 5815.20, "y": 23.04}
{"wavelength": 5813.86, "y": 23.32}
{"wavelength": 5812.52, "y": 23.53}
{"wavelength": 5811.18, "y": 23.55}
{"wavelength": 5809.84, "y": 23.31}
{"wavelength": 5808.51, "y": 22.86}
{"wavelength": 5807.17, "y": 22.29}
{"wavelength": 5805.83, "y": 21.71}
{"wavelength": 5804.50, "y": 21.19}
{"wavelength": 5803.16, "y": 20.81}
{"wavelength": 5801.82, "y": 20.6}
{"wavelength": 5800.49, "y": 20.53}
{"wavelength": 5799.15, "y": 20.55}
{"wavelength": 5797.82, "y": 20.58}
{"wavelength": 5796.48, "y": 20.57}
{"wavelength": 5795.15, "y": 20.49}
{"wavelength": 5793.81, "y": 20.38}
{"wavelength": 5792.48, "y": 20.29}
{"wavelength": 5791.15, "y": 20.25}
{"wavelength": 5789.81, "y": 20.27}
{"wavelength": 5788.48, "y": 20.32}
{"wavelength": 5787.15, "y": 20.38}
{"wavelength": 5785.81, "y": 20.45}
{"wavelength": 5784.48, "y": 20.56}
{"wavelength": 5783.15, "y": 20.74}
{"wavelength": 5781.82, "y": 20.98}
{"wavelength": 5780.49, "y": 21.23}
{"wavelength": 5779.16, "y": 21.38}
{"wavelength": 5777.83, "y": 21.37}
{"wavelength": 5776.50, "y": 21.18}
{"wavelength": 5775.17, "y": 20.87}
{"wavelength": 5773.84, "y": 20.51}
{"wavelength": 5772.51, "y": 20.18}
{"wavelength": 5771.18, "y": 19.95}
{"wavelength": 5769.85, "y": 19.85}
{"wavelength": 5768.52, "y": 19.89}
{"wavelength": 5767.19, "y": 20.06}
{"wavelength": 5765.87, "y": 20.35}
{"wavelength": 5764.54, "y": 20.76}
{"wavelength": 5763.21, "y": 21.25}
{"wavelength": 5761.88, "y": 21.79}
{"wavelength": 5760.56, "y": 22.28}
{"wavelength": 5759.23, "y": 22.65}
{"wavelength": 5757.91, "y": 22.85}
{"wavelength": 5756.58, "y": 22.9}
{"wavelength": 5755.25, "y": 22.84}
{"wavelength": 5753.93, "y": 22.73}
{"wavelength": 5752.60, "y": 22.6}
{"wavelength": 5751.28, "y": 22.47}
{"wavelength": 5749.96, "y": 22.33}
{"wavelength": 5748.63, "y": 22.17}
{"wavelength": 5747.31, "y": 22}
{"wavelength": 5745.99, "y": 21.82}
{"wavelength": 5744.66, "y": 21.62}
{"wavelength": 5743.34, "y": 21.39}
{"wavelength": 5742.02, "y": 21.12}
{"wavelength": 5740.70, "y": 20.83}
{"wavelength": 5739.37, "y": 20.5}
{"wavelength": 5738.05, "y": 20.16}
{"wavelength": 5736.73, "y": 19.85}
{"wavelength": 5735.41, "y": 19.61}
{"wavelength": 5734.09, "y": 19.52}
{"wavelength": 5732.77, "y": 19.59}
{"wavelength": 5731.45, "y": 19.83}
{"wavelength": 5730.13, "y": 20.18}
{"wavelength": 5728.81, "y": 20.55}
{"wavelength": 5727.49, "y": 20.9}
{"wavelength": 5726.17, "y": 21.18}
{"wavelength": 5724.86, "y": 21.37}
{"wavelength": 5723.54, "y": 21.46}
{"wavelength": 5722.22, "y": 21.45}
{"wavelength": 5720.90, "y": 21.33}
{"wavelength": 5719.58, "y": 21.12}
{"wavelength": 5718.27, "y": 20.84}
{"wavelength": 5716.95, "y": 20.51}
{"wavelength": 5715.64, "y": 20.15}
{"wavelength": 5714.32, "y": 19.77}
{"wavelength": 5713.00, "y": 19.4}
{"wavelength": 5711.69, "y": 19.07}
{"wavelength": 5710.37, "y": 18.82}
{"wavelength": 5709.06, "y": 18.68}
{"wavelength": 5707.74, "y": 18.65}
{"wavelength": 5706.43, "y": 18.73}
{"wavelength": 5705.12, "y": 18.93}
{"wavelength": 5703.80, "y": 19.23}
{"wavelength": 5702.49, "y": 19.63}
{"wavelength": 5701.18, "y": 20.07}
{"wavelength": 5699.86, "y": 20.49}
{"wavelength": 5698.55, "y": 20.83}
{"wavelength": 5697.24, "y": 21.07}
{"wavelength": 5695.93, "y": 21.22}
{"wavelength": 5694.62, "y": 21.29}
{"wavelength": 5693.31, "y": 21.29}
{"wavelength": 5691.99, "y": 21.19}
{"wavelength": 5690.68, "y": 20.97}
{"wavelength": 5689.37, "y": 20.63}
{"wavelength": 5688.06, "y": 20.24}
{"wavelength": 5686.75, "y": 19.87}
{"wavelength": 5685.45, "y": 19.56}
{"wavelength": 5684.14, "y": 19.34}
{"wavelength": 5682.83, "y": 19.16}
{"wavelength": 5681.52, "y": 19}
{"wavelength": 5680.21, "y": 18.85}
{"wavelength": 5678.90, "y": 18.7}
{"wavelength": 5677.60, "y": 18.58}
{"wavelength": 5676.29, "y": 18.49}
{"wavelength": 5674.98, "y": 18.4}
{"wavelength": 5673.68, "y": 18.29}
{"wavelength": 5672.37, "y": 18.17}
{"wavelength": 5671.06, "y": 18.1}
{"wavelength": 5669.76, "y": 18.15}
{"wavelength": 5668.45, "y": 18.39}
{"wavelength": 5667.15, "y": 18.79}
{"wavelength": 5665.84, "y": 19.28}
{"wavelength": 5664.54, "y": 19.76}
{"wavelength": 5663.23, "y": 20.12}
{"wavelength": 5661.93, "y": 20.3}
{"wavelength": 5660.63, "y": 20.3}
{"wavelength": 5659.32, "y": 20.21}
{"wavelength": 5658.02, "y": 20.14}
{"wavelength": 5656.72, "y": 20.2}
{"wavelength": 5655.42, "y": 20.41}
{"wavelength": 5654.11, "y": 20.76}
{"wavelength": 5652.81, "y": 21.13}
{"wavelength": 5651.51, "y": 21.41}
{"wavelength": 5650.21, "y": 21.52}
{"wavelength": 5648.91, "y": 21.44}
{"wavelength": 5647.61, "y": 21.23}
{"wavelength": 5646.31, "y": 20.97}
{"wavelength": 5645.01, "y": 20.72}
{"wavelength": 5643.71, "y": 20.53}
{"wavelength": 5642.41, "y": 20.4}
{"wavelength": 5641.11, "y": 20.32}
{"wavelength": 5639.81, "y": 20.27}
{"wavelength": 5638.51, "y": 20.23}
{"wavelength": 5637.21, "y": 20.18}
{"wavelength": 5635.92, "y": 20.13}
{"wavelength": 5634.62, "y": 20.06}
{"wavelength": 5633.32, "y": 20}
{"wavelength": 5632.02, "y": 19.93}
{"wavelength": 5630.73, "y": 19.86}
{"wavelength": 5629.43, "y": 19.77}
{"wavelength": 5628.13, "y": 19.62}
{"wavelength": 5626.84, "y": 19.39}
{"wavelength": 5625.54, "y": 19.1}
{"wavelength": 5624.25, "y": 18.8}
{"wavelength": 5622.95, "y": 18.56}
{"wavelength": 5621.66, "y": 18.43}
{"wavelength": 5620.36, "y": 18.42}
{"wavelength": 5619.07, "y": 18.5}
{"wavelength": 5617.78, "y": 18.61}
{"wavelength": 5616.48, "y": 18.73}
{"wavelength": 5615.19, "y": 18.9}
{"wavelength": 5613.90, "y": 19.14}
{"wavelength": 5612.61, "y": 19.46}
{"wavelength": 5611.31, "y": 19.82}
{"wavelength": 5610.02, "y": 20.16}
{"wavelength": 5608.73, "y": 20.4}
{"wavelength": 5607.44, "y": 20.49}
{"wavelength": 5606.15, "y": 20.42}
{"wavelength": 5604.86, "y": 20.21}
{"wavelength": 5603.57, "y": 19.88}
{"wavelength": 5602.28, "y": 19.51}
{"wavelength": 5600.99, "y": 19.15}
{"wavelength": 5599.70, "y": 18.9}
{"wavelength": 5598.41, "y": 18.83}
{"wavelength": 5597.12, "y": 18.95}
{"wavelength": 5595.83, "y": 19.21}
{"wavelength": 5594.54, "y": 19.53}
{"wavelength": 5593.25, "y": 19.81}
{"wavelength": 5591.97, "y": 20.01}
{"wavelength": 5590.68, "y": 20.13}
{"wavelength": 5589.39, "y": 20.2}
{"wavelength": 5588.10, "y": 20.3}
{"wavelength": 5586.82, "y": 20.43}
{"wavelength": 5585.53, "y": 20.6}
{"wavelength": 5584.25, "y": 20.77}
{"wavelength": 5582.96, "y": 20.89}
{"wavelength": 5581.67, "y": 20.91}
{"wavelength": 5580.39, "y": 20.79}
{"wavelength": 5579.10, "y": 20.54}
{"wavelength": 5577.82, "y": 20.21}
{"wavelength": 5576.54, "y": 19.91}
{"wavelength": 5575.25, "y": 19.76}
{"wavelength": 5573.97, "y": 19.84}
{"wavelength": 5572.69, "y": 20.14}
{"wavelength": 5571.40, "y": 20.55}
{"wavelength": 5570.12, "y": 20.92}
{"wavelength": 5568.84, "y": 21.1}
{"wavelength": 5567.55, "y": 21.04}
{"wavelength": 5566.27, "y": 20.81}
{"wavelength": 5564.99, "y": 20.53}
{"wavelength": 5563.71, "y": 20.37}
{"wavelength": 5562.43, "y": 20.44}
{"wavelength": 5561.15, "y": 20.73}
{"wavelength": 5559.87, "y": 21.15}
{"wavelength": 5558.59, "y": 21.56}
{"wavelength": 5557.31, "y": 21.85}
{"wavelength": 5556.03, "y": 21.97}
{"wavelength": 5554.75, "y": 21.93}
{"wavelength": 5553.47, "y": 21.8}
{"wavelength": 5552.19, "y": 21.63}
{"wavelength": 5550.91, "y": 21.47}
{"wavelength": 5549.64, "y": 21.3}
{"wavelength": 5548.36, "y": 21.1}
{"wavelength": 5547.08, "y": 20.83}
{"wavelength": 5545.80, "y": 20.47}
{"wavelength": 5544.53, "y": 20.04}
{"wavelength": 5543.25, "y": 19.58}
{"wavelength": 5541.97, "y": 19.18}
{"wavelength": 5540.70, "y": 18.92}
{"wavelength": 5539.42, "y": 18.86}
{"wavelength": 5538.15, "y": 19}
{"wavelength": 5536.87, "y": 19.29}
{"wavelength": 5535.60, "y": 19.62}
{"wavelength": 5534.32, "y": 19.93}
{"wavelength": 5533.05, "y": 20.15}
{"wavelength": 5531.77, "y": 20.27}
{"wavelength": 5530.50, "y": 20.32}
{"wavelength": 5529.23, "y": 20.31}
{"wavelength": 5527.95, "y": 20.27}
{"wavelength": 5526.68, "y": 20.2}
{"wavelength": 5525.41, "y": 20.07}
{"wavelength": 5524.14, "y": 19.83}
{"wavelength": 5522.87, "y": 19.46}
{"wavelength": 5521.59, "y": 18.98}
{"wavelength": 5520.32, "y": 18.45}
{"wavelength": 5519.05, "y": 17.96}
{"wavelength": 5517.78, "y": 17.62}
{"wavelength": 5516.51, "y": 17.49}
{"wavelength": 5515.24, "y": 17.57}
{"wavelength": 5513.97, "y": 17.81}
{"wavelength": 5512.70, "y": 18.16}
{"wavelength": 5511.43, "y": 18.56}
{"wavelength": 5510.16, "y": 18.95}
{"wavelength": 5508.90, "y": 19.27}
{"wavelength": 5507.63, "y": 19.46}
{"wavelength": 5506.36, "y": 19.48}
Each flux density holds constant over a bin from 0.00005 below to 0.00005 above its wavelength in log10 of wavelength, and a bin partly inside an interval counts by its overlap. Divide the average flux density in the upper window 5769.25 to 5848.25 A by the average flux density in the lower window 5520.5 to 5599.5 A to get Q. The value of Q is 1.06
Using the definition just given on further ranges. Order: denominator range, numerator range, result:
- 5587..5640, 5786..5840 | 1.11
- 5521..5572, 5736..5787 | 1.04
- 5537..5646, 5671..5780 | 1.02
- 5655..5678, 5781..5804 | 1.07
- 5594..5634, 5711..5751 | 1.07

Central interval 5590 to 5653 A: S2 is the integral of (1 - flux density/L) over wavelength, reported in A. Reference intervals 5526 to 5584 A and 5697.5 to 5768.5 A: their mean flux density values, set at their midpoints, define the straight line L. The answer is 2.4 A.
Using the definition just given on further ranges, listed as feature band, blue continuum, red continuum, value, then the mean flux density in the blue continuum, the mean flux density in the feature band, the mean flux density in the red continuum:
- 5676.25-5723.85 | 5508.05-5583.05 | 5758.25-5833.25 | 2.13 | 20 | 20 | 21.4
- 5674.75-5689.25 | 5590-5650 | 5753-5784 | 0.84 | 19.7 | 19.2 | 21.2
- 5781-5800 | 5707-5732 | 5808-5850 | 0.93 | 20.3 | 20.5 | 22.2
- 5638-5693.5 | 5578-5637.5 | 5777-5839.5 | 0.99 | 19.7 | 19.9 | 21.6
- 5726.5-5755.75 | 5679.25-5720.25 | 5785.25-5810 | -1.10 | 19.9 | 21.1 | 20.9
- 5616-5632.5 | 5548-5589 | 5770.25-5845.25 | 1.54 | 20.8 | 19.1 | 21.5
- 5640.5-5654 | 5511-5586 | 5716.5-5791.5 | -0.27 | 20.1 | 21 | 21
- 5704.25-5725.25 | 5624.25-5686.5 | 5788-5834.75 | 0.57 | 19.8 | 20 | 21.8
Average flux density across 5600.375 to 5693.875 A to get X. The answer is 19.7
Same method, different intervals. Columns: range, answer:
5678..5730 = 20.1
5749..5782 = 21.4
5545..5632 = 20.1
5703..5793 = 20.7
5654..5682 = 19.2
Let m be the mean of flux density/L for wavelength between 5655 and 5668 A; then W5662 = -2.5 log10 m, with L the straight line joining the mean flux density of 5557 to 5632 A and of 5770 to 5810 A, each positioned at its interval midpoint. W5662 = 0.02 mag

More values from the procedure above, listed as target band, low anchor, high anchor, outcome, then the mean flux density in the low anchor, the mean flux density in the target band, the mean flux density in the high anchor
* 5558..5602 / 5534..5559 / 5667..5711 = 0.00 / 20.5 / 20.3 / 19.5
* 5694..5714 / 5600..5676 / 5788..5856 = 0.04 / 19.7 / 19.7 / 21.8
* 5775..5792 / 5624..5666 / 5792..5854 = 0.04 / 20.3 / 20.8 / 21.8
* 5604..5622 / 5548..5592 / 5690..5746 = 0.07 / 20.8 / 19.4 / 20.4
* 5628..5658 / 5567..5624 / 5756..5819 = -0.02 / 19.8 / 20.5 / 21.3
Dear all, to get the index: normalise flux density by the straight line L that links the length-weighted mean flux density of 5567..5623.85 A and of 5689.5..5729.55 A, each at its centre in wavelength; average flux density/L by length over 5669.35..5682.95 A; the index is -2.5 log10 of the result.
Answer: 0.09 mag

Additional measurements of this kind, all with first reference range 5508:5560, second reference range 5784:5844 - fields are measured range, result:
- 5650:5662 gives 0.00 mag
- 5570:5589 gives -0.02 mag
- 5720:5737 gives 0.03 mag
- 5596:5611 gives 0.03 mag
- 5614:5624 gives 0.10 mag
